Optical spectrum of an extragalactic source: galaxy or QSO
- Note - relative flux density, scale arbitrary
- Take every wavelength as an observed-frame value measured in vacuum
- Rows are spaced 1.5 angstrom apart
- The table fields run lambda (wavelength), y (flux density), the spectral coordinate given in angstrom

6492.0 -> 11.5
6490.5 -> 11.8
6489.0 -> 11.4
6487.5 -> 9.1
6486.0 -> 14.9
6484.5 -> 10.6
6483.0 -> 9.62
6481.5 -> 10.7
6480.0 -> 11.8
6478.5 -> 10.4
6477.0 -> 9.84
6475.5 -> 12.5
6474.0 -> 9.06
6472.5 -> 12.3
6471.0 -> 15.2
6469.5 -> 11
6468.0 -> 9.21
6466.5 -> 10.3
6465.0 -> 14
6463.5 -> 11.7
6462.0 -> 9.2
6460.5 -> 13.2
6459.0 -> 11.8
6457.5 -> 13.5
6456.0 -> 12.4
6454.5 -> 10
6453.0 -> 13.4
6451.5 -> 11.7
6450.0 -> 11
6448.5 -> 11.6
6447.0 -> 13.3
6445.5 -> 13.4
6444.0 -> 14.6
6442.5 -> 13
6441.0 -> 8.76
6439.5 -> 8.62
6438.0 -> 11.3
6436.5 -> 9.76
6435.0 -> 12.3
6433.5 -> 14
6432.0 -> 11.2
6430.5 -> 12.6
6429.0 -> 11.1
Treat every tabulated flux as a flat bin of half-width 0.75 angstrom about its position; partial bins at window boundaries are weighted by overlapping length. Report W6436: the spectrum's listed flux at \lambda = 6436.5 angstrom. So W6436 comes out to 9.76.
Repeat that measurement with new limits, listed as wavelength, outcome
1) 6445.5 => 13.4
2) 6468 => 9.21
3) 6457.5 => 13.5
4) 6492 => 11.5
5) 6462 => 9.2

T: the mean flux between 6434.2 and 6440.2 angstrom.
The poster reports 10.5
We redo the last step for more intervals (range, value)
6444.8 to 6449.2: 12.8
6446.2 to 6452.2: 11.9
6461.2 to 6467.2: 11.3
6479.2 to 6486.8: 11.5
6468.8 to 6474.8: 11.9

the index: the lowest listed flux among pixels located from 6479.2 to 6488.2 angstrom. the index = 9.1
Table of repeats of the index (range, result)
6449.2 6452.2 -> 11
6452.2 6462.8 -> 9.2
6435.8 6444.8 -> 8.62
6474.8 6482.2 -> 9.84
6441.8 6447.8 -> 13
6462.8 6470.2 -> 9.21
